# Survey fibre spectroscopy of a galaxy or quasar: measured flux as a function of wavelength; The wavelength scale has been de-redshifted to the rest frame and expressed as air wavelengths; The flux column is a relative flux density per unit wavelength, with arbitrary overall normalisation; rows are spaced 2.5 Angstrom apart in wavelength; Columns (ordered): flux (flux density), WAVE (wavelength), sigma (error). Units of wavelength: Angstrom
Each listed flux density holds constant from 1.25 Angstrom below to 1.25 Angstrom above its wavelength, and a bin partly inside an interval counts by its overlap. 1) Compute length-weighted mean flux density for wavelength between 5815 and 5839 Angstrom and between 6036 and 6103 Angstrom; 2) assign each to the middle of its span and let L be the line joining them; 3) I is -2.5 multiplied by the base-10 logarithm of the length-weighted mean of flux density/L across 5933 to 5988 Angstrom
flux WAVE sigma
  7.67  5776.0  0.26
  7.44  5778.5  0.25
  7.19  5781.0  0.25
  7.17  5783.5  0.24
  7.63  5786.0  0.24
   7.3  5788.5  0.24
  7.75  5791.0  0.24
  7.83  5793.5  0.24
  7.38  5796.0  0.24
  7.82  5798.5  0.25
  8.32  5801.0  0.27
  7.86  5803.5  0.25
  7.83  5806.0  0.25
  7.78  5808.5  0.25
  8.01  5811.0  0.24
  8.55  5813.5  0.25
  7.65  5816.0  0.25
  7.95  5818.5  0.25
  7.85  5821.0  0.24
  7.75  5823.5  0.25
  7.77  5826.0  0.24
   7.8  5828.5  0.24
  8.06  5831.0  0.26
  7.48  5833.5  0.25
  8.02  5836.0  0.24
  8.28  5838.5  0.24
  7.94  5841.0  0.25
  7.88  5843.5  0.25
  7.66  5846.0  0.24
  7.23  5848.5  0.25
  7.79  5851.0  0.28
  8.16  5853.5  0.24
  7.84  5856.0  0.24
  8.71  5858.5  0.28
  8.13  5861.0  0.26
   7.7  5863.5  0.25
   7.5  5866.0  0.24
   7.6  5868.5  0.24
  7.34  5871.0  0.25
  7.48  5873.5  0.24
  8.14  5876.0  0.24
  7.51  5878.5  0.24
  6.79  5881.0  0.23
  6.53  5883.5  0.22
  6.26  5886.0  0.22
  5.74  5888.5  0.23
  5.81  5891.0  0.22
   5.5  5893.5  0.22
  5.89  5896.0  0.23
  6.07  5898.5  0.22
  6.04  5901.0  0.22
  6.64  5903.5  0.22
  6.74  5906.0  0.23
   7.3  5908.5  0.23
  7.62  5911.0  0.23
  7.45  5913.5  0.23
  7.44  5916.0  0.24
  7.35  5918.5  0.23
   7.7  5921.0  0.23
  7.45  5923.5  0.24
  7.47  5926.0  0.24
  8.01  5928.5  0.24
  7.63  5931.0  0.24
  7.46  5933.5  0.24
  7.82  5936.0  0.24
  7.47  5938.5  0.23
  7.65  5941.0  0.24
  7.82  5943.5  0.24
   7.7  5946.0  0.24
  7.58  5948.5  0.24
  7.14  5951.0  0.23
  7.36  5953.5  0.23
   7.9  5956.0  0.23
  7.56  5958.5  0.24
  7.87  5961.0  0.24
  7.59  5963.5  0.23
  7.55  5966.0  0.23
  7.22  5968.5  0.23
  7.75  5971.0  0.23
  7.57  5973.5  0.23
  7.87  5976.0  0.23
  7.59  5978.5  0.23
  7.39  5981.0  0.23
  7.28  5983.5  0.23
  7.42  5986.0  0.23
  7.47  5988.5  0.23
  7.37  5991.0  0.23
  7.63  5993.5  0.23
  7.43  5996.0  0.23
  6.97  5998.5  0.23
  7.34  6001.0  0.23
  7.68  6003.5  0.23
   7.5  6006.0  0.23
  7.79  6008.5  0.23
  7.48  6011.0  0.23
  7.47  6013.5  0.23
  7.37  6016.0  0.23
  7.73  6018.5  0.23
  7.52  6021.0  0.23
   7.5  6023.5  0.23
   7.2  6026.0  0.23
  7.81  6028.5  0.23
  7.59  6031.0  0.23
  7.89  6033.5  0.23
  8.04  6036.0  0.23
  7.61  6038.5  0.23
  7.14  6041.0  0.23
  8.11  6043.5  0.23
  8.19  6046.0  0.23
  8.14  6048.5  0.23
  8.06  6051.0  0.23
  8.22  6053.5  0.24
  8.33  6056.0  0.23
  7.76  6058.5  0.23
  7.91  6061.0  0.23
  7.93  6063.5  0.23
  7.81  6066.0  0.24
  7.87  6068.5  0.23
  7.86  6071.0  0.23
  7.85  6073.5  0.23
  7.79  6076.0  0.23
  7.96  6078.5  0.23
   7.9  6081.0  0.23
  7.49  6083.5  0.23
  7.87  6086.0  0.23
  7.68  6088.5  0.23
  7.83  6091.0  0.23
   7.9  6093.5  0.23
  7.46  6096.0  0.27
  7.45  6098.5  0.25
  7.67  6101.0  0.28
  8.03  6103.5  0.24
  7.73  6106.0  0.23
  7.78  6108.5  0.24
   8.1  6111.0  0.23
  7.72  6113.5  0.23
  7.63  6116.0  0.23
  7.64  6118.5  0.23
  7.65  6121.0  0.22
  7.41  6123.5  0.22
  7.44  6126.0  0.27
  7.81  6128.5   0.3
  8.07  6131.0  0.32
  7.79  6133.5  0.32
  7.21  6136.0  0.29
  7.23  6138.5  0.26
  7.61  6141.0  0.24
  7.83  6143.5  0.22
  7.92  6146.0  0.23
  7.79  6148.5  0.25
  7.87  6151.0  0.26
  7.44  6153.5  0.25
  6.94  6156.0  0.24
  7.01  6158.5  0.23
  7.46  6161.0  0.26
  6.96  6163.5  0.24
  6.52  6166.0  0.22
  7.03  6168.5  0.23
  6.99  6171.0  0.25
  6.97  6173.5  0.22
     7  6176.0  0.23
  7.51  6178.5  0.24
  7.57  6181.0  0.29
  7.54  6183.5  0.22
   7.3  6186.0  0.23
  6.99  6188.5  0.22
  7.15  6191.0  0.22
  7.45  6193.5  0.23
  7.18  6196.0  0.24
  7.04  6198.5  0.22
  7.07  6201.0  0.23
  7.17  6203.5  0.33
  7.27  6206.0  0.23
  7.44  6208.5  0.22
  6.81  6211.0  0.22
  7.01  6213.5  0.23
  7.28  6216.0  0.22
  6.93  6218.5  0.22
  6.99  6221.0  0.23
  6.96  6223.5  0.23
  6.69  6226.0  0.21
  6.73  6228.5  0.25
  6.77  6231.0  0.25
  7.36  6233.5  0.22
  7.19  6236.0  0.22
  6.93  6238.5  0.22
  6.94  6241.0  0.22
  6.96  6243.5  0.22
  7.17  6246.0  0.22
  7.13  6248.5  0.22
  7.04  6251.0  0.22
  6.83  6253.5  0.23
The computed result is 0.04 mag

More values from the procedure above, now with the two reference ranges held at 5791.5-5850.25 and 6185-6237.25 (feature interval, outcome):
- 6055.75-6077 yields -0.07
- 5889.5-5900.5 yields 0.30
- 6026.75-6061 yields -0.07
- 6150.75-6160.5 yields -0.01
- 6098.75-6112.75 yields -0.08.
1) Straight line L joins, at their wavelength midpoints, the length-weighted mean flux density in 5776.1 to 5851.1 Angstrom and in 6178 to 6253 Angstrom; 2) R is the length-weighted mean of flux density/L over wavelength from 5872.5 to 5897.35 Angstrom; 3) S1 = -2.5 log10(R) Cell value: 0.17 mag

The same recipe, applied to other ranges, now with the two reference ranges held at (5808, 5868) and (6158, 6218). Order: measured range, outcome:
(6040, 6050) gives -0.07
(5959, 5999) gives 0.01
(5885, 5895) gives 0.32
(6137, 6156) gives -0.05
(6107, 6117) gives -0.07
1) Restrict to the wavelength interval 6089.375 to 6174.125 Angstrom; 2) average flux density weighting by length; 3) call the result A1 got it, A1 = 7.53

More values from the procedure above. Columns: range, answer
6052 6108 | 7.83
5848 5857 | 7.8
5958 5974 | 7.59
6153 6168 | 7.03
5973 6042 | 7.52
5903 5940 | 7.45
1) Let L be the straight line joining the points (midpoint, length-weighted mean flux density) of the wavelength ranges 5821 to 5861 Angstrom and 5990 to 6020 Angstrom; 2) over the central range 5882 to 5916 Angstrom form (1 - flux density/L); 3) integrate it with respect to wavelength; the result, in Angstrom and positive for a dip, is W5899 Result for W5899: 5.6 Angstrom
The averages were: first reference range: 7.9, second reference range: 7.48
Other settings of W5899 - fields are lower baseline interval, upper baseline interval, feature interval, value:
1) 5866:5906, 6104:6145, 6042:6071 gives -2.5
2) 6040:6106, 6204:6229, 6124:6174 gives 0.1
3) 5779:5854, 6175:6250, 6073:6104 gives -1.8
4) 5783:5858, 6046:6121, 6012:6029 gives 0.7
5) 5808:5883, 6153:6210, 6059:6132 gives -4.3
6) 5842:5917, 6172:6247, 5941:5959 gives -1.1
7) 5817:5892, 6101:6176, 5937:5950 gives -0.2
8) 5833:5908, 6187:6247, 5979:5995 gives -0.6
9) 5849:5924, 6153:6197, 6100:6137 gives -2.9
